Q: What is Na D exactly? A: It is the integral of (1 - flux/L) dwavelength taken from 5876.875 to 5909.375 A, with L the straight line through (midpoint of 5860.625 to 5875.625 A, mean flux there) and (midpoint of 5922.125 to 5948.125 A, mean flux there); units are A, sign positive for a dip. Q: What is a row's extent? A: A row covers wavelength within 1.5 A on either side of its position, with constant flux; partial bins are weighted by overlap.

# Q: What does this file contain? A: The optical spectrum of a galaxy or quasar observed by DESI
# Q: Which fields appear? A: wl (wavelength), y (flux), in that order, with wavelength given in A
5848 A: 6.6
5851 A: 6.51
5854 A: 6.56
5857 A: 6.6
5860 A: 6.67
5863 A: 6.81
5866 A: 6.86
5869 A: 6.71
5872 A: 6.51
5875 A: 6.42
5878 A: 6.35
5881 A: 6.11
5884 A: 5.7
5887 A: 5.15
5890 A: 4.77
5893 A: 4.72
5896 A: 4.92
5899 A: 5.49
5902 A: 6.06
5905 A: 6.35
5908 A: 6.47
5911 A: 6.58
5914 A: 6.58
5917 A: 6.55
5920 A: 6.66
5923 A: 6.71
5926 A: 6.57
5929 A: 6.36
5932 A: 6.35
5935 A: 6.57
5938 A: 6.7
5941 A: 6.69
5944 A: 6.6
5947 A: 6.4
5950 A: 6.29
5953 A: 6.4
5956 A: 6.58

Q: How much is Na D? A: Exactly 4.9 A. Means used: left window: 6.68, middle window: 5.63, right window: 6.55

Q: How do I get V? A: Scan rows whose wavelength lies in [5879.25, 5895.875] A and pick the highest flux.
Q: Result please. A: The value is 6.11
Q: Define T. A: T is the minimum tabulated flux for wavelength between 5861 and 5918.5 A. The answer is 4.72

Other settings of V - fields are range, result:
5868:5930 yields 6.71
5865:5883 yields 6.86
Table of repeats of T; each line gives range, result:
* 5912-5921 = 6.55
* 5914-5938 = 6.35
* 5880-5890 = 4.77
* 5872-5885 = 5.7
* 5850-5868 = 6.51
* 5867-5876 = 6.42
